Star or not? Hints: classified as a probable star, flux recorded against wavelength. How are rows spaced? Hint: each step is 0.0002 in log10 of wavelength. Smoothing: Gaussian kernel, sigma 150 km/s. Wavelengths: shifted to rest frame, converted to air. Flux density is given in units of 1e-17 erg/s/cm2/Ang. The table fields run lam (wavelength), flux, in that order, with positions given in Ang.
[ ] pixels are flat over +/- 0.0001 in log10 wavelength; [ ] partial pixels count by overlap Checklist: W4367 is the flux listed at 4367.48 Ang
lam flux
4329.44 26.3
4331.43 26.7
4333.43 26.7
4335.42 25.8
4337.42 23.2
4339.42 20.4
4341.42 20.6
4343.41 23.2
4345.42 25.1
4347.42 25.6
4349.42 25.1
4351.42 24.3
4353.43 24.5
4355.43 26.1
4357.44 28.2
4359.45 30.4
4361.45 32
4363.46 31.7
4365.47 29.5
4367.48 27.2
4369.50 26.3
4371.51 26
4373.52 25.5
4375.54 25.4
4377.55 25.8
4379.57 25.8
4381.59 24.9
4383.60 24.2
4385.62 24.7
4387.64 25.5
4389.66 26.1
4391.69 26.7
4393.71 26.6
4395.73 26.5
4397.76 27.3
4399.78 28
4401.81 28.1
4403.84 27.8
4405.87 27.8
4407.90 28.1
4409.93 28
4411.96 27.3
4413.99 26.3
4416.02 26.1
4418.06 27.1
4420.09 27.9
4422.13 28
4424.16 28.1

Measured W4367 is 27.2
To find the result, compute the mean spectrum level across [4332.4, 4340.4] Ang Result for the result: 24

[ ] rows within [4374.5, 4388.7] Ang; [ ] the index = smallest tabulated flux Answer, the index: 24.2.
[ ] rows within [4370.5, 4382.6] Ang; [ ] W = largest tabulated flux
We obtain 26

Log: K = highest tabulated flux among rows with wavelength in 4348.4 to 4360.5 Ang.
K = 30.4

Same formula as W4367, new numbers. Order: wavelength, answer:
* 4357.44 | 28.2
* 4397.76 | 27.3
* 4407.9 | 28.1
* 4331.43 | 26.7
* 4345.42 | 25.1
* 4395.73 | 26.5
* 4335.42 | 25.8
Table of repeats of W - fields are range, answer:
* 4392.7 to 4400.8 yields 28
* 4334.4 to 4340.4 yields 25.8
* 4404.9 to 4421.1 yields 28.1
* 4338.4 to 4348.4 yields 25.6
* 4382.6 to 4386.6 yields 24.7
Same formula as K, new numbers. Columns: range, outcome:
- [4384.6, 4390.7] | 26.1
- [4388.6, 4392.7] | 26.7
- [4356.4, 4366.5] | 32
